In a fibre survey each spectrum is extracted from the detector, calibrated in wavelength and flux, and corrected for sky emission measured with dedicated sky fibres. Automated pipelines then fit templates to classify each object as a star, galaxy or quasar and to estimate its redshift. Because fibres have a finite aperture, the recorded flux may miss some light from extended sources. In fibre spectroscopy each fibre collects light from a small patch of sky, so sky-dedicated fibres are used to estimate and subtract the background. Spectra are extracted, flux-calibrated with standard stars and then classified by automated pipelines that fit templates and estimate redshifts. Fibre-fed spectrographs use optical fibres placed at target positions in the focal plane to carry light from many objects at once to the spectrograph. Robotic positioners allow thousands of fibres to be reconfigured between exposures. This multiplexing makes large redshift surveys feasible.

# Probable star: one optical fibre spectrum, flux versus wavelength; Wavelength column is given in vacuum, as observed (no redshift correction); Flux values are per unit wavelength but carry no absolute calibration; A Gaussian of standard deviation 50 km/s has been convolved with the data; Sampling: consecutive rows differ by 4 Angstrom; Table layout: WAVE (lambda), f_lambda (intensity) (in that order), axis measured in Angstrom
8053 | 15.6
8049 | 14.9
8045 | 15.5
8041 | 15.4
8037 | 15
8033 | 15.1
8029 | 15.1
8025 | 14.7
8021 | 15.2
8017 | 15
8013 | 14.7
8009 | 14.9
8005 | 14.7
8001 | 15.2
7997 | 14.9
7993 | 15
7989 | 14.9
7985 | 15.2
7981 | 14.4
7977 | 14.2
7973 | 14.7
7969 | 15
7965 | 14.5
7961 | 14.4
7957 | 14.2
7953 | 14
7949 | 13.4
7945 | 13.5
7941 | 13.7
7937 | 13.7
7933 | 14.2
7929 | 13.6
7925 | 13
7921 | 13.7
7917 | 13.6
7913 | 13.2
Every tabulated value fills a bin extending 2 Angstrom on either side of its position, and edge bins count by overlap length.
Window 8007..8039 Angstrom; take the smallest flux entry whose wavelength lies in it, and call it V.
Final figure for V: 14.7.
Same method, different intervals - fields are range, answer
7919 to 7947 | 13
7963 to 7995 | 14.2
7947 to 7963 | 13.4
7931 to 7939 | 13.7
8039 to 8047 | 15.4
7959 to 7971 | 14.4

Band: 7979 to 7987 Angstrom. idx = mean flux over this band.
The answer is 14.8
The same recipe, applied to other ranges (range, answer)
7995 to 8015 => 14.9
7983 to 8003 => 15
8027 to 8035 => 15.1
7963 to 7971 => 14.8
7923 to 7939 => 13.6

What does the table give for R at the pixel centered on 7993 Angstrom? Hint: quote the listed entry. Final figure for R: 15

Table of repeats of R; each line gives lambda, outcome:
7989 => 14.9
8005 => 14.7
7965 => 14.5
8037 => 15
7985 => 15.2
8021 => 15.2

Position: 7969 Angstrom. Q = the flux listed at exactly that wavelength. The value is 15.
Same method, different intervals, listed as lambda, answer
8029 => 15.1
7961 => 14.4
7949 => 13.4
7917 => 13.6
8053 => 15.6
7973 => 14.7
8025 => 14.7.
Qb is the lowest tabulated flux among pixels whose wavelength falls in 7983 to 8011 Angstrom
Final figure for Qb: 14.7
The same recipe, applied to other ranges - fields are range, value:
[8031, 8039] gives 15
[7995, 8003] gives 14.9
